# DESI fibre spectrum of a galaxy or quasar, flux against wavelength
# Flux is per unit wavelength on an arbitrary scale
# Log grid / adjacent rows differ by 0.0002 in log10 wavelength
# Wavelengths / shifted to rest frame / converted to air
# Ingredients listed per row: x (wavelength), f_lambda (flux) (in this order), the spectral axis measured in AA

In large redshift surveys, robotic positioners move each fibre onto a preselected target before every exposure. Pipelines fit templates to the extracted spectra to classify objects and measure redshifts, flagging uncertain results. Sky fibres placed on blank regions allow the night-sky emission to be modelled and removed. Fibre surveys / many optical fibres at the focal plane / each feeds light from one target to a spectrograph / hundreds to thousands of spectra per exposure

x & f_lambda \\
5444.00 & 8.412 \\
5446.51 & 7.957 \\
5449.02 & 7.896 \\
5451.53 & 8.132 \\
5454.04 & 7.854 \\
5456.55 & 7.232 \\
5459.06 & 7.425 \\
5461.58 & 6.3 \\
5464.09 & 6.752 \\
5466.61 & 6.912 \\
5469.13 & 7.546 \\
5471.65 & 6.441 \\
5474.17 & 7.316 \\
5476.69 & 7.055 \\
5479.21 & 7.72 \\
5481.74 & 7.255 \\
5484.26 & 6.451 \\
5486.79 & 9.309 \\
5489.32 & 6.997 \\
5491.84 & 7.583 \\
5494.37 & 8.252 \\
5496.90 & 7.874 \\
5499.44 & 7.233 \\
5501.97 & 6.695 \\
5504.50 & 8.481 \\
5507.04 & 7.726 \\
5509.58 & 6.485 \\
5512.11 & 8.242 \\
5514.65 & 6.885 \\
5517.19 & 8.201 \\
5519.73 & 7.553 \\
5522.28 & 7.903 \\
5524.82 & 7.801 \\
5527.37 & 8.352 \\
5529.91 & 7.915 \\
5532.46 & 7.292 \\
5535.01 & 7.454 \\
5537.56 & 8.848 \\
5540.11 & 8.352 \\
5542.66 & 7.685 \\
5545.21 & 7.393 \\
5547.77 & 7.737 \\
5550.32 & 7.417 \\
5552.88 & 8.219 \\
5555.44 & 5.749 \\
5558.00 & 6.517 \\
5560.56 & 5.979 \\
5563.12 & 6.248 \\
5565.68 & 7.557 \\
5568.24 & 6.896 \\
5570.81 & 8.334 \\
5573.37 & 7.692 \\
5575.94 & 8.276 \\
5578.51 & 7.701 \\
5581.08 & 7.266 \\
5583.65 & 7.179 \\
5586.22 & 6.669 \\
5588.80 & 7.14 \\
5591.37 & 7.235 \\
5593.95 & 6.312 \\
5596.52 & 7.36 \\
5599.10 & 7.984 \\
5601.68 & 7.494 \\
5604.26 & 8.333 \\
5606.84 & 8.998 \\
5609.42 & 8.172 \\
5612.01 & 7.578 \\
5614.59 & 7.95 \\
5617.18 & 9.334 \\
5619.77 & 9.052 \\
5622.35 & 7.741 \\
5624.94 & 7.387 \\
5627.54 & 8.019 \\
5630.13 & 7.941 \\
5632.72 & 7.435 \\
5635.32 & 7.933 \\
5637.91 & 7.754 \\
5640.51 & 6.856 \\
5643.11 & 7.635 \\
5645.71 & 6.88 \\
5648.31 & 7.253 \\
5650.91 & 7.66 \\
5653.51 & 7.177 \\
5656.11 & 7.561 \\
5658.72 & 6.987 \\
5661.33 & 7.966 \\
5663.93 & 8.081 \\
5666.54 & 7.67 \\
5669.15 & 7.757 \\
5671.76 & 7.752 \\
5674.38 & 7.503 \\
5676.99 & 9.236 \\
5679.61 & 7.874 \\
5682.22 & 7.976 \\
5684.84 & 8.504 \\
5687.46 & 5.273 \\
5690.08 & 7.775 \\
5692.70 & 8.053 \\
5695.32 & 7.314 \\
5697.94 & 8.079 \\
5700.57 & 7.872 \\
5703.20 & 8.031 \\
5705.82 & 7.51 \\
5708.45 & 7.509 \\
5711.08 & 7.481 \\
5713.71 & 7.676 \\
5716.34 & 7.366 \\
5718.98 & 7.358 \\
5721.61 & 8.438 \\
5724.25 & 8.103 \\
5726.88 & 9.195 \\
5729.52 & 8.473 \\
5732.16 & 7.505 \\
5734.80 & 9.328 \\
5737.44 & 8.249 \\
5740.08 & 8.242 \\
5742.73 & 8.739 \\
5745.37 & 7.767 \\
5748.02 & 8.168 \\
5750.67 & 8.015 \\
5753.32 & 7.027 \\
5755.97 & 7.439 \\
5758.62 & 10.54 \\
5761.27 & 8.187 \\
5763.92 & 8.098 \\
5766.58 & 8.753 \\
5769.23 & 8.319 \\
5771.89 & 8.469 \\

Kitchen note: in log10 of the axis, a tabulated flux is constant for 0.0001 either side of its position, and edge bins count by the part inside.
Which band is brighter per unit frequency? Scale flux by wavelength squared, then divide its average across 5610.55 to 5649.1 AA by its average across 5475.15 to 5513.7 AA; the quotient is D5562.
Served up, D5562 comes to 1.08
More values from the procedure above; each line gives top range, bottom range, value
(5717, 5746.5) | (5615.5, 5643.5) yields 1.08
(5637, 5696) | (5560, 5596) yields 1.09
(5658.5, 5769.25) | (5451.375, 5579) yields 1.15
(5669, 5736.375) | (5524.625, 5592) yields 1.12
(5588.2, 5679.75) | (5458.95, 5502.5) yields 1.12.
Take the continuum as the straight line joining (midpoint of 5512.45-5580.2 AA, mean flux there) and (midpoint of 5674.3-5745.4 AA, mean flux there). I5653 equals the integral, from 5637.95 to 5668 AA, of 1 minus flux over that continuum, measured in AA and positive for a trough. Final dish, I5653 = 1.4 AA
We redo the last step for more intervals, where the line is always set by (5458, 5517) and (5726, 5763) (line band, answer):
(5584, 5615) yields 0.8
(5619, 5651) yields 1.2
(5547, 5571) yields 2.0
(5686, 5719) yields 2.8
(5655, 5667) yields 0.5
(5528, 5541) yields -0.8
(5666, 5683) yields 0.2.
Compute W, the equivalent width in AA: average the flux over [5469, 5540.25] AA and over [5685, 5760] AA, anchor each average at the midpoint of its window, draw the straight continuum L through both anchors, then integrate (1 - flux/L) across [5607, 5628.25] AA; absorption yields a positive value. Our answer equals -1.1 AA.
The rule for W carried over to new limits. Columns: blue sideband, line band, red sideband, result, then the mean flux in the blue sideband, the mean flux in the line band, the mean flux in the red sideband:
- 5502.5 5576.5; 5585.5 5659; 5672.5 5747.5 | 0.7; 7.54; 7.67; 7.95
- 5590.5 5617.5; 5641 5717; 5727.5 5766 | 4.3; 7.84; 7.63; 8.3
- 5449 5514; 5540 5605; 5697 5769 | 3.1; 7.42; 7.31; 8.12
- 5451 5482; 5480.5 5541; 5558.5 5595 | -4.4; 7.2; 7.71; 7.17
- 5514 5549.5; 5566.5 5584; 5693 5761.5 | 0.5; 7.82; 7.64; 8.06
